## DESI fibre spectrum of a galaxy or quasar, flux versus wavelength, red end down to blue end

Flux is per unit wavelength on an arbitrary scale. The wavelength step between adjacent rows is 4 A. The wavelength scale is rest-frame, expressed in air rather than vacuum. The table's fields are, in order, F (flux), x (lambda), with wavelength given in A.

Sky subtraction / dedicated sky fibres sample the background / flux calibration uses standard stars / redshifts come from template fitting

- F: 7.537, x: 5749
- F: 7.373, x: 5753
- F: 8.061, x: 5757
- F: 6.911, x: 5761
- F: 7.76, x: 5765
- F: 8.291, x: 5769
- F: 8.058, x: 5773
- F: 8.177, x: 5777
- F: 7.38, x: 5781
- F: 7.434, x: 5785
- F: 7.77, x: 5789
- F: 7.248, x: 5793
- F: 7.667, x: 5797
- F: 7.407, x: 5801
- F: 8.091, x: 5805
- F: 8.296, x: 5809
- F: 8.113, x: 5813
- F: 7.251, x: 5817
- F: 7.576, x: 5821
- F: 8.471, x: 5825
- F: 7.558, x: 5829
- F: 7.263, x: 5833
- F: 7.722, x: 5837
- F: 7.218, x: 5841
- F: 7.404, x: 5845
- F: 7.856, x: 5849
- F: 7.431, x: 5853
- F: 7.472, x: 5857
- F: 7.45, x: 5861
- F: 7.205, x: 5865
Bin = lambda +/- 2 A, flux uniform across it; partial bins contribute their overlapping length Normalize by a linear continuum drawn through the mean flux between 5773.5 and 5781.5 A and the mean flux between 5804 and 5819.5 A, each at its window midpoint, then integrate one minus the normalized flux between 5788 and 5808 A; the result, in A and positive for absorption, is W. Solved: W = 0.6 A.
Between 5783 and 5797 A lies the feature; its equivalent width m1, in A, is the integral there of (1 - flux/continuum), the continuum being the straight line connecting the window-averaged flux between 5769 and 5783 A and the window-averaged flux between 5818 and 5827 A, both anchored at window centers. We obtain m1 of 0.75 A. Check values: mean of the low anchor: 7.93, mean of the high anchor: 7.94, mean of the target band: 7.51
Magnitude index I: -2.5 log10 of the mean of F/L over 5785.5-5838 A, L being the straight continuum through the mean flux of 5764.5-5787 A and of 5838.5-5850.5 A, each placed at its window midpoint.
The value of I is -0.01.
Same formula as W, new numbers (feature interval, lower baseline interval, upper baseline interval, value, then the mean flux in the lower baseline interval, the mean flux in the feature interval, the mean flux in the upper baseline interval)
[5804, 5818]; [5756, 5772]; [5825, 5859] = -0.6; 7.76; 7.98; 7.55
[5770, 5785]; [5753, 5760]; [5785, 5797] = -0.5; 7.7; 7.84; 7.52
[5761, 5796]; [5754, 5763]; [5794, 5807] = -0.6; 7.47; 7.71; 7.69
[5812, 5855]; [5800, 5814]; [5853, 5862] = 0.6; 8.01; 7.61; 7.46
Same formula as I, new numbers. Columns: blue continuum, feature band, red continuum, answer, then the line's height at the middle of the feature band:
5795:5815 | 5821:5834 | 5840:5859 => -0.01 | 7.7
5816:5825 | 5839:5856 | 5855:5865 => 0.00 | 7.49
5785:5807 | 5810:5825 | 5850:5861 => -0.03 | 7.57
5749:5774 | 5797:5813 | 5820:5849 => -0.04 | 7.66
